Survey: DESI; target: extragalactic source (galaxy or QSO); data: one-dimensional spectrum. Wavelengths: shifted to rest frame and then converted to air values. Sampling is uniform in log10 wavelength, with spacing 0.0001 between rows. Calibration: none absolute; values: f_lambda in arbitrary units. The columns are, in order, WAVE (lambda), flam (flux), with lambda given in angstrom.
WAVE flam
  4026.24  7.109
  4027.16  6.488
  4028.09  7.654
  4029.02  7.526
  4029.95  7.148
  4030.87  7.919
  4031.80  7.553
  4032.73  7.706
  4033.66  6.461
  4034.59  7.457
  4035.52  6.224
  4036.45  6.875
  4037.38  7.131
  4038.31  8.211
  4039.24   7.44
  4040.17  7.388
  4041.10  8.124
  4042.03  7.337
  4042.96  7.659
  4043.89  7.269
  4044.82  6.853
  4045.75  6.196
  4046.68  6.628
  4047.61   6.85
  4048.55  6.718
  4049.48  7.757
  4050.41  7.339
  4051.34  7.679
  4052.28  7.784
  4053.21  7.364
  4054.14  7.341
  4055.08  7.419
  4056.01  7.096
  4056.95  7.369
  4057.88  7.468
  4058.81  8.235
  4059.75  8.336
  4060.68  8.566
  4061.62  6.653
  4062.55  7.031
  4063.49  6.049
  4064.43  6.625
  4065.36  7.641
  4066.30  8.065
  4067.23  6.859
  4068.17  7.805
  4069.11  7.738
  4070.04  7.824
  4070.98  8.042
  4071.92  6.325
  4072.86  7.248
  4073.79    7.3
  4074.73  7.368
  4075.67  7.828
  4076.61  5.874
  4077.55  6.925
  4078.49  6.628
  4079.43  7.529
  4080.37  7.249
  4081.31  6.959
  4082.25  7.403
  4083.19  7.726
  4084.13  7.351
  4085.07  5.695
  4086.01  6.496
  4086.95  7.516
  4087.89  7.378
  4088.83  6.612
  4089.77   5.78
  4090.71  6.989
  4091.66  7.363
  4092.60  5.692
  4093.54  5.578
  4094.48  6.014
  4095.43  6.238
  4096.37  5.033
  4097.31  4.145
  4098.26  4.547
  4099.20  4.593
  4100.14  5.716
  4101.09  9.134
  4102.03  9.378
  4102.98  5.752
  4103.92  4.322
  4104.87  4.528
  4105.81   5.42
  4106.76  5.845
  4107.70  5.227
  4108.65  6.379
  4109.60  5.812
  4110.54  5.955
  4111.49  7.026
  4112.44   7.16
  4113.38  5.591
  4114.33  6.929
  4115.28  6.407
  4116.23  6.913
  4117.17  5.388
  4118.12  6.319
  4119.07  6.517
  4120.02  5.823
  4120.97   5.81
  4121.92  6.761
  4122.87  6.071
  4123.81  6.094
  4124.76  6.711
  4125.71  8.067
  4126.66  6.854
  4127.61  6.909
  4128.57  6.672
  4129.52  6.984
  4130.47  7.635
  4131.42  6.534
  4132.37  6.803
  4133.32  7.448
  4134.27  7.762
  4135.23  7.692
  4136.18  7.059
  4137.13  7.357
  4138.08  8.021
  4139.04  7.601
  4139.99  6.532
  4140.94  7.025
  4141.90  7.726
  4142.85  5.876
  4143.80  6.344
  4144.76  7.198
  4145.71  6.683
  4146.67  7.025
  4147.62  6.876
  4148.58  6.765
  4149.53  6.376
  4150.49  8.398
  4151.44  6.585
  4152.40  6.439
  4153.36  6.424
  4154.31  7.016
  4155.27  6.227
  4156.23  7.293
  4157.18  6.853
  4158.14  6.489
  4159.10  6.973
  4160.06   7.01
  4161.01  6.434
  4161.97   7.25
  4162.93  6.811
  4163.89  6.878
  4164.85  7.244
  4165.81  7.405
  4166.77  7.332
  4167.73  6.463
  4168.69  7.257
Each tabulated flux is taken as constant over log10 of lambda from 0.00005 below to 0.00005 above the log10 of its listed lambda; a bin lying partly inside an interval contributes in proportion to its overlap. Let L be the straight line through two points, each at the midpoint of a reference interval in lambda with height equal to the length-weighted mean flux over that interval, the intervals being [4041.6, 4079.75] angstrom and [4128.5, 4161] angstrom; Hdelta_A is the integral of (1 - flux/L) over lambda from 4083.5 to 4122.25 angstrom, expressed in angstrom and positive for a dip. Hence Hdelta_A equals 5.2 angstrom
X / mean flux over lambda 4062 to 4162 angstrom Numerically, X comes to 6.71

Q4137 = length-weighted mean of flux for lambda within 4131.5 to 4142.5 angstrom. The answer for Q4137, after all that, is 7.32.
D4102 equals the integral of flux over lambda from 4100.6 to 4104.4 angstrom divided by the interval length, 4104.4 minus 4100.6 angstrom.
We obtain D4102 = 7.13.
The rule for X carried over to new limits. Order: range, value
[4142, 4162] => 6.8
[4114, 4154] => 6.84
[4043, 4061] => 7.38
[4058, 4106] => 6.78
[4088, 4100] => 5.77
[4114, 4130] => 6.54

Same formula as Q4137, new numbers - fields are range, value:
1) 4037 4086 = 7.29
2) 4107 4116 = 6.28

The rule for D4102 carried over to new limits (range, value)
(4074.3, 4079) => 6.92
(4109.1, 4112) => 6.27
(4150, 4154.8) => 6.97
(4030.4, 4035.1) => 7.41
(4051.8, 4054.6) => 7.5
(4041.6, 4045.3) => 7.28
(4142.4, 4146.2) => 6.53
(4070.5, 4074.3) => 7.23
